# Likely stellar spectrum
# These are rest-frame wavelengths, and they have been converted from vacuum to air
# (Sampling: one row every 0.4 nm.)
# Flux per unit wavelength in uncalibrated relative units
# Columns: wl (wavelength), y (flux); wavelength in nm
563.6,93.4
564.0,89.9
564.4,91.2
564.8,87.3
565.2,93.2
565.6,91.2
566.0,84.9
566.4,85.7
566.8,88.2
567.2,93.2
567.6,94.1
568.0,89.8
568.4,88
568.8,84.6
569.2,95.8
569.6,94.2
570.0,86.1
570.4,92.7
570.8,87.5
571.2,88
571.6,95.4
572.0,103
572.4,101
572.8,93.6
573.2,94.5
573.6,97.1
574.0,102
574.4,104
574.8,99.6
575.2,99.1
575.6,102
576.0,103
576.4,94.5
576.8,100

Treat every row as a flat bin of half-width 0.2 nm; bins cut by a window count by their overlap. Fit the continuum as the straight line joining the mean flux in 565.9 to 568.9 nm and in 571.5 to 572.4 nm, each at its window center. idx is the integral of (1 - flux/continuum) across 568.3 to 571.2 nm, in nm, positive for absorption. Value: 0.15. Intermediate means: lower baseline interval 88.8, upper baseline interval 100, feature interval 89.8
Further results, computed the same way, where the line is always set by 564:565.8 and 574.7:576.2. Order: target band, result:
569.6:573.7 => 0.15 nm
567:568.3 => 0.02 nm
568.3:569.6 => 0.06 nm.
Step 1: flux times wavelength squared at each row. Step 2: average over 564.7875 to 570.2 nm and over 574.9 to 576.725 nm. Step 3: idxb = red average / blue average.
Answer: 1.14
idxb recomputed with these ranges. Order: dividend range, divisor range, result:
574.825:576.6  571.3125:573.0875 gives 1.03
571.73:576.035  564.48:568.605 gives 1.14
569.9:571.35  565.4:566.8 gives 1.03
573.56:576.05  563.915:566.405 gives 1.17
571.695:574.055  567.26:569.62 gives 1.10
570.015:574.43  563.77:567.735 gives 1.09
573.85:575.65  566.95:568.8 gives 1.15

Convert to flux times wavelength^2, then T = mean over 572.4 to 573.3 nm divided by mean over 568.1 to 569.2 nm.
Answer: 1.10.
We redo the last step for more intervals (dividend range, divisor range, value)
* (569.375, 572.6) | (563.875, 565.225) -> 1.06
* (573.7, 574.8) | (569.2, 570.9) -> 1.14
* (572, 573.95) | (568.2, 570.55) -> 1.10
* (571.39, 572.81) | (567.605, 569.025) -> 1.13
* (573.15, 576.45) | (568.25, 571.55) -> 1.13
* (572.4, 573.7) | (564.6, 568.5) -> 1.09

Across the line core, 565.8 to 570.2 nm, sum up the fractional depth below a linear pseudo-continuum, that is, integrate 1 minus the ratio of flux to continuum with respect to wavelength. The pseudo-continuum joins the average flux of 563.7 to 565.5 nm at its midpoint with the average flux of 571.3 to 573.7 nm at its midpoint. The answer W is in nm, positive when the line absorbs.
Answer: 0.18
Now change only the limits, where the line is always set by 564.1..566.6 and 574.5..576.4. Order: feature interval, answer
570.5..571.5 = 0.07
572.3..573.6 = 0.02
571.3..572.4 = -0.02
